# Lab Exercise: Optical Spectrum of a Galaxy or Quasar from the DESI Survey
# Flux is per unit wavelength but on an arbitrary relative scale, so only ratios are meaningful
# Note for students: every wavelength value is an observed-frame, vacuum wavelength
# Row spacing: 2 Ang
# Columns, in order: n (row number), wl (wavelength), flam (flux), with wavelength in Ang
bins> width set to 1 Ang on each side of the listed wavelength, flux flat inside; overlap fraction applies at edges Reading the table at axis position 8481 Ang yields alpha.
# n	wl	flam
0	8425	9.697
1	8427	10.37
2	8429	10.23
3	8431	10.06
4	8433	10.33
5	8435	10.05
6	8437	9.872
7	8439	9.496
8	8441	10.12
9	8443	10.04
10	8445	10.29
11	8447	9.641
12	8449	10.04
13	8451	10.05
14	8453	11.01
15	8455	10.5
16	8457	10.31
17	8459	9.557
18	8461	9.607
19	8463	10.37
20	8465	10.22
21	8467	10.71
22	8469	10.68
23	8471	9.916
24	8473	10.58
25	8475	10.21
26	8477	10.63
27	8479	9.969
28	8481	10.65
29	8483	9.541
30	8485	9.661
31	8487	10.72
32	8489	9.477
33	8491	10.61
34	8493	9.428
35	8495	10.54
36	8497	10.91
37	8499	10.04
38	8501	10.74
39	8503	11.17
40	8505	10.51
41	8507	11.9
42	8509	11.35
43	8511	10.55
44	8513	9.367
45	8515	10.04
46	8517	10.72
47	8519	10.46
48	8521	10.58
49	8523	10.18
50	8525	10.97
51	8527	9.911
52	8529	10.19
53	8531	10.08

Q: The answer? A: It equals 10.65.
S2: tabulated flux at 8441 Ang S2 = 10.12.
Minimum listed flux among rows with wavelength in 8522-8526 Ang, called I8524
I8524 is 10.18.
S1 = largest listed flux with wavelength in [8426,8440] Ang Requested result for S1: 10.37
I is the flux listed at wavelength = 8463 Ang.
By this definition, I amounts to 10.37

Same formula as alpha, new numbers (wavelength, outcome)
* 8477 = 10.63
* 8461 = 9.607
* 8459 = 9.557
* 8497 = 10.91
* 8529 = 10.19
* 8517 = 10.72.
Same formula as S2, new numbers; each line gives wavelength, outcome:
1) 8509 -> 11.35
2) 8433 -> 10.33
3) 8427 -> 10.37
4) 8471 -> 9.916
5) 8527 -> 9.911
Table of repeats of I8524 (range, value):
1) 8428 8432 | 10.06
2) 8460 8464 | 9.607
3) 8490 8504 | 9.428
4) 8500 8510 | 10.51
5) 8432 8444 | 9.496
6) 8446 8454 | 9.641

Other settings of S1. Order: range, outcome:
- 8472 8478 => 10.63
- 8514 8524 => 10.72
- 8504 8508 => 11.9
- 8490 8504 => 11.17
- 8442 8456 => 11.01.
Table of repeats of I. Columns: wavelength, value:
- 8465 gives 10.22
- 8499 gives 10.04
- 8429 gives 10.23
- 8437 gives 9.872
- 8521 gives 10.58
